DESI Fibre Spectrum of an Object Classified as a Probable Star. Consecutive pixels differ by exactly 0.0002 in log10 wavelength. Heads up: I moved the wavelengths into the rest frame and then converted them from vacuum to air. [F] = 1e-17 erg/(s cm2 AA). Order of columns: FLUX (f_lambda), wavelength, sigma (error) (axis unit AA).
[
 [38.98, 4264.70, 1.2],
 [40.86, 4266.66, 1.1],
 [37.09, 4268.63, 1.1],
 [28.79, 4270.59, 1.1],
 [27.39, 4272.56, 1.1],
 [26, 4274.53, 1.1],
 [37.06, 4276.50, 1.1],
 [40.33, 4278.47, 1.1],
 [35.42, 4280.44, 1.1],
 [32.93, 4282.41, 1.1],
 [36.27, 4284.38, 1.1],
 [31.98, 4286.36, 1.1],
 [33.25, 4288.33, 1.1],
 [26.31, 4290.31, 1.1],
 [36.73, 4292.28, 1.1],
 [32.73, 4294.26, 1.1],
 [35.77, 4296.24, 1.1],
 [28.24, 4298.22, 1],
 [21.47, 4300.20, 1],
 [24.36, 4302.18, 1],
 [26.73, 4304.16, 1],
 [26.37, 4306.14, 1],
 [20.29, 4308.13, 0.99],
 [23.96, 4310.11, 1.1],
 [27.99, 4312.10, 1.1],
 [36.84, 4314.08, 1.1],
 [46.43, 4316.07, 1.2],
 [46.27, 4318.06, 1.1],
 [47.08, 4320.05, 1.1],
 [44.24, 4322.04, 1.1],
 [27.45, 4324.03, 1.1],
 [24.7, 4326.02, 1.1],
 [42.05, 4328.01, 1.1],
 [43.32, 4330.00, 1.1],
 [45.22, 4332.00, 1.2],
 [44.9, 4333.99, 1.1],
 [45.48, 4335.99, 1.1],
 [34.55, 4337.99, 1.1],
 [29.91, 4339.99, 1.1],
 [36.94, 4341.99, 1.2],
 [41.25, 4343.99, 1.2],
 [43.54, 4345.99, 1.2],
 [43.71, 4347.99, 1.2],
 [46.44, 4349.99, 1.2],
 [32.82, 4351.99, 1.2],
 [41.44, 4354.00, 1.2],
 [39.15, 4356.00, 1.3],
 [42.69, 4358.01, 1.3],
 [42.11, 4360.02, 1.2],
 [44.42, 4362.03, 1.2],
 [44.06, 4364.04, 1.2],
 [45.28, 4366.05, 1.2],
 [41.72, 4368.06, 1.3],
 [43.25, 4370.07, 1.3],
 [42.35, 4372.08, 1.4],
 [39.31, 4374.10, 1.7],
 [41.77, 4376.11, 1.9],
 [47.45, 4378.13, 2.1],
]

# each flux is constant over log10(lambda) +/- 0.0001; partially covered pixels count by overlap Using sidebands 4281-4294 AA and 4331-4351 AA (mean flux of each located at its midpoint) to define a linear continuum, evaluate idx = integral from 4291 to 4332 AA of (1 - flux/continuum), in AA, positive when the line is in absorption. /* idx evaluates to 3.8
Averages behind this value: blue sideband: 33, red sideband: 41.2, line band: 33.4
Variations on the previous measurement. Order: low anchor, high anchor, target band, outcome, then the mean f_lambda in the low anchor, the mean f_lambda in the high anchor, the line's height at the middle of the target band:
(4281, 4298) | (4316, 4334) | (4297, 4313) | 5.0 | 33.1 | 40.7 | 36.4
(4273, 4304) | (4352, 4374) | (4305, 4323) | 0.0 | 31.7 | 42.1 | 35.2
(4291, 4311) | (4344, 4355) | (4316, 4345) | -3.2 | 27.7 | 41.6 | 36.1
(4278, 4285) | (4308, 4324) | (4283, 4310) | 5.4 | 36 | 37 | 36.4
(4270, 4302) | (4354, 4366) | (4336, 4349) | 0.4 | 31.8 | 42.6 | 40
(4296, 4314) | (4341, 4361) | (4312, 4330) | -4.4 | 26.3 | 41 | 31.4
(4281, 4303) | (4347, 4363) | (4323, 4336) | -0.4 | 31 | 41.6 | 37.3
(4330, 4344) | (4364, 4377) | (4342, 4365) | -0.3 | 39.9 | 42.4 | 41.1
